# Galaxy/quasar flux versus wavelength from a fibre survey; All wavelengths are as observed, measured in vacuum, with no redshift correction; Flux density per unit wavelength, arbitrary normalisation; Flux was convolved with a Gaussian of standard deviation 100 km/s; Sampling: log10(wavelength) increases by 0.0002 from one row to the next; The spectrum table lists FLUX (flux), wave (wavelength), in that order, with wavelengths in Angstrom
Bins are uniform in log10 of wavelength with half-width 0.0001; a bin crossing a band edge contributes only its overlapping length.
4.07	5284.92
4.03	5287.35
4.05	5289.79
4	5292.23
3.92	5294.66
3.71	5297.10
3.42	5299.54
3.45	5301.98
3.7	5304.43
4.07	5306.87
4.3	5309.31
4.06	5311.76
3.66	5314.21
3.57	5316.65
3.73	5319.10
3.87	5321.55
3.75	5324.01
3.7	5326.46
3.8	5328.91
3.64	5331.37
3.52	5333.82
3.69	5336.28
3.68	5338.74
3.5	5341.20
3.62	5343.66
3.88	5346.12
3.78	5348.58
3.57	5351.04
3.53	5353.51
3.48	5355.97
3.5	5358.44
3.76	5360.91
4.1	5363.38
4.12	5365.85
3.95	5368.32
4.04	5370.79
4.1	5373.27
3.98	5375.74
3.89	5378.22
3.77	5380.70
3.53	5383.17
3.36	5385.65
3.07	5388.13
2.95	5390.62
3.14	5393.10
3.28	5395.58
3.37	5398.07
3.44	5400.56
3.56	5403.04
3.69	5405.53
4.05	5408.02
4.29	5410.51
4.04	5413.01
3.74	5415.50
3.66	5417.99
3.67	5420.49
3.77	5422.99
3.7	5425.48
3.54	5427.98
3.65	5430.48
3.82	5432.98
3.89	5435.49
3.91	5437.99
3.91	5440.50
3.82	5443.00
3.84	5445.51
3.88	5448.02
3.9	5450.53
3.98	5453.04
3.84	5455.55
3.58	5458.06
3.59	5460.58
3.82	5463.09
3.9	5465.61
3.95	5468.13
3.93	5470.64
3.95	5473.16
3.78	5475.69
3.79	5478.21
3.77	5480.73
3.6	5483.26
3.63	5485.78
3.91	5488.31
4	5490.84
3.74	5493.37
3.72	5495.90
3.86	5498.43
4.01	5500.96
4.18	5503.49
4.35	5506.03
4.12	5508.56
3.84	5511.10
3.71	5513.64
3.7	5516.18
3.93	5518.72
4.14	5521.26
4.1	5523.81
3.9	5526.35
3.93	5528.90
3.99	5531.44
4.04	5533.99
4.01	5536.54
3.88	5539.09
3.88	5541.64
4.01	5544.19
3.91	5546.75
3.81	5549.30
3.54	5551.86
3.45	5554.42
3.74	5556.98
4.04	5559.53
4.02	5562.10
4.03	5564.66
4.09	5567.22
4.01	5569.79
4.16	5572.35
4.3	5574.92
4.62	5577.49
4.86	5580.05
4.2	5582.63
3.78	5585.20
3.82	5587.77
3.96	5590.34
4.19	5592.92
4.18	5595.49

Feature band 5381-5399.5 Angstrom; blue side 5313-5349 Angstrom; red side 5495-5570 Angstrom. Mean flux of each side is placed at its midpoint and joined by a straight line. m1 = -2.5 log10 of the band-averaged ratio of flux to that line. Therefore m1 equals 0.15 mag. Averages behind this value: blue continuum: 3.69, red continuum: 3.93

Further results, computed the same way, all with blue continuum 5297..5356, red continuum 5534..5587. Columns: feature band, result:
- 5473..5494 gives 0.04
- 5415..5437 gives 0.04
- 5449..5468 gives 0.02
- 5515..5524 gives 0.00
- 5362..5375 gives -0.08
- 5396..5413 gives 0.02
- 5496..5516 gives -0.01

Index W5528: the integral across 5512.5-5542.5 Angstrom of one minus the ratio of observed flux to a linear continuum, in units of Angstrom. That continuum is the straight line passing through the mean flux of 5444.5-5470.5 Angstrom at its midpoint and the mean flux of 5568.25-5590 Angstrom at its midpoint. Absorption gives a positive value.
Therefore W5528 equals 0.8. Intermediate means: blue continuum 3.83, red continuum 4.21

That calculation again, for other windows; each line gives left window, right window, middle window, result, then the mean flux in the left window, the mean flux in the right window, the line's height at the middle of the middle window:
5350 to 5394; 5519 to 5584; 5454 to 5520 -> 0.7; 3.66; 4.02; 3.89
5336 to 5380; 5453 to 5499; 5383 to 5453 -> 2.4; 3.79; 3.8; 3.8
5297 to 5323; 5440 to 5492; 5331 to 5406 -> 3.3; 3.78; 3.83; 3.8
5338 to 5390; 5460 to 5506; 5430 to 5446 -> -0.2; 3.72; 3.86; 3.8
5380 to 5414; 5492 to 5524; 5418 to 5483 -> -1.2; 3.53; 3.95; 3.73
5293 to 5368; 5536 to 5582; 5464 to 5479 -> 0.1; 3.74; 4.02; 3.91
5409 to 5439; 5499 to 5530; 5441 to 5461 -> 0.2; 3.81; 3.99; 3.86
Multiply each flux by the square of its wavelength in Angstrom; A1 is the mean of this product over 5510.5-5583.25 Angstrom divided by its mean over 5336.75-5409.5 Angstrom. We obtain 1.17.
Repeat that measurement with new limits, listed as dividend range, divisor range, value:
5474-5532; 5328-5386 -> 1.10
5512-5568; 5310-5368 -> 1.13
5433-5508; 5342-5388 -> 1.07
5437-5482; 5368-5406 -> 1.11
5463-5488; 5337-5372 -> 1.06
